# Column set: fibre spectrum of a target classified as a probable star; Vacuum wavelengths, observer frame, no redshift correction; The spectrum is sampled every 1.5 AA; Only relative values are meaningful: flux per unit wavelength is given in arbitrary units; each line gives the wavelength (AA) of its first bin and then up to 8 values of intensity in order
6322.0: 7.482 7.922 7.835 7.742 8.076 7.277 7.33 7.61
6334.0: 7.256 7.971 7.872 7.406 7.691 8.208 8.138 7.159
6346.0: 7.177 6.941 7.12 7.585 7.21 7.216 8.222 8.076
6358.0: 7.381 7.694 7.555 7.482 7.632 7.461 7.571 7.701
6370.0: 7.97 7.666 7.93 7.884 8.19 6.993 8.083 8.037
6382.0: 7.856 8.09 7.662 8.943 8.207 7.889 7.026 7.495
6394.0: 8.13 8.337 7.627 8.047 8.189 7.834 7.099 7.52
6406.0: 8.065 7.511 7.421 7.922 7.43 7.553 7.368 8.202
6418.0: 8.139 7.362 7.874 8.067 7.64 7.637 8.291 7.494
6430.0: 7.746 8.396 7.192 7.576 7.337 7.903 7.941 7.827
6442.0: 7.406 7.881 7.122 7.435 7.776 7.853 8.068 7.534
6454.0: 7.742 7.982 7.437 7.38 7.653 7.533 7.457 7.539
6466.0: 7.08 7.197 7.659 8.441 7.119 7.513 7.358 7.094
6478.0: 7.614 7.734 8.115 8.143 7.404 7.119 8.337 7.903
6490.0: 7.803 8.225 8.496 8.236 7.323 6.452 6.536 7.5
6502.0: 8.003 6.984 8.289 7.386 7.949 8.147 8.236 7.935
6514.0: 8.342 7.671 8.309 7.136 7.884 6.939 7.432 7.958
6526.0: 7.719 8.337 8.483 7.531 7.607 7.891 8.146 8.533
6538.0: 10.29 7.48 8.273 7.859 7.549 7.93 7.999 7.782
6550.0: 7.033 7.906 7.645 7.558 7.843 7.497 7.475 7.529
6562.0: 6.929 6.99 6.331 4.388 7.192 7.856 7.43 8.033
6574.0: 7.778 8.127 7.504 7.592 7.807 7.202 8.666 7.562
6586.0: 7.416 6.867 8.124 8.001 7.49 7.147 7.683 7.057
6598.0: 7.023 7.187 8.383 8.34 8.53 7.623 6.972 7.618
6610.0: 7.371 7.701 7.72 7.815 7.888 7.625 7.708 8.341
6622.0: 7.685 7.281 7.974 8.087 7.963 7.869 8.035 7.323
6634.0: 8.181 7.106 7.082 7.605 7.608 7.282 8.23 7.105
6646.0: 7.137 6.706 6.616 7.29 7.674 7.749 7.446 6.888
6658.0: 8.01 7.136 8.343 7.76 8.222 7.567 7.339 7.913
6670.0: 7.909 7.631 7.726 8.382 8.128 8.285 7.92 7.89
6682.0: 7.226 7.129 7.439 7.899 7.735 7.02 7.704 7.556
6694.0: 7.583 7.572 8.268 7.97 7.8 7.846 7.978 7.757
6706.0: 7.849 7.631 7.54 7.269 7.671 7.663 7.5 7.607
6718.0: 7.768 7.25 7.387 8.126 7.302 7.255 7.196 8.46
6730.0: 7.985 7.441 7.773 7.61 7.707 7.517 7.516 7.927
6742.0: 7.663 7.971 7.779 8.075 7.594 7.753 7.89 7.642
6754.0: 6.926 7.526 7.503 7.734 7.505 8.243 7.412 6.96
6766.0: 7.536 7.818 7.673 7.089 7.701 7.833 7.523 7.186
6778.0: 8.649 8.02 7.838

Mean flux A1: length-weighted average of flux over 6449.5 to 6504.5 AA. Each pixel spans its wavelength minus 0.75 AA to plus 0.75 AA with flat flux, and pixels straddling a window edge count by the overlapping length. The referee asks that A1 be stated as 7.61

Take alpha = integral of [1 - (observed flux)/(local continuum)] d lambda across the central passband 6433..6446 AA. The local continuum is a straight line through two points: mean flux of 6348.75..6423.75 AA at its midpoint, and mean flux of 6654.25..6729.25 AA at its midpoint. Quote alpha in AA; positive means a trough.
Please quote 0.2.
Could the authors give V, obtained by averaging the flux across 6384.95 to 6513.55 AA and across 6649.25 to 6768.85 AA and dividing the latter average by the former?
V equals 1.0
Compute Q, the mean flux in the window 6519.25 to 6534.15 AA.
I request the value 7.78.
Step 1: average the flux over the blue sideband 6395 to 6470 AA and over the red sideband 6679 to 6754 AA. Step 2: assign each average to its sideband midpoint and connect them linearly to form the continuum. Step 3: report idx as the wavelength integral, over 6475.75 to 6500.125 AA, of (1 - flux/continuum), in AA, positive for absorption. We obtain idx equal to 0.1 AA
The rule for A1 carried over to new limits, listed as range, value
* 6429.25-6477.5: 7.6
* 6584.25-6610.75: 7.58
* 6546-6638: 7.57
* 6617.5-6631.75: 7.87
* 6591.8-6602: 7.44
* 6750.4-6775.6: 7.56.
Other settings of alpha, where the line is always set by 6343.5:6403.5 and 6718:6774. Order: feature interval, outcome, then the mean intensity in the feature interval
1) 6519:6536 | -0.3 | 7.81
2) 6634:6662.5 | 0.9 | 7.42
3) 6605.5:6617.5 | 0.1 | 7.59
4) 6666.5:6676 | -0.3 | 7.85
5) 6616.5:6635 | -0.4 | 7.83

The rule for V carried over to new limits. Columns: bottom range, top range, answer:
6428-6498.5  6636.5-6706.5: 1.00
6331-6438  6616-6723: 0.99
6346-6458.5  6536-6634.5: 0.99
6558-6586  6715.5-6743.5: 1.04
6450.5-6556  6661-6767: 0.99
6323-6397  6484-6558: 1.01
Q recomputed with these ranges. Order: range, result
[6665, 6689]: 7.75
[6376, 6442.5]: 7.79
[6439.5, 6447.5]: 7.55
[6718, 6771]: 7.63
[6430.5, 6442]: 7.72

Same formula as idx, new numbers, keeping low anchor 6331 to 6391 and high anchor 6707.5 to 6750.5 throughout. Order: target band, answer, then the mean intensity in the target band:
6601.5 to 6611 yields -0.1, 7.76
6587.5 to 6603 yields 0.2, 7.59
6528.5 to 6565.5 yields -0.4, 7.77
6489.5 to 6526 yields -0.2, 7.71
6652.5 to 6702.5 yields -0.4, 7.73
